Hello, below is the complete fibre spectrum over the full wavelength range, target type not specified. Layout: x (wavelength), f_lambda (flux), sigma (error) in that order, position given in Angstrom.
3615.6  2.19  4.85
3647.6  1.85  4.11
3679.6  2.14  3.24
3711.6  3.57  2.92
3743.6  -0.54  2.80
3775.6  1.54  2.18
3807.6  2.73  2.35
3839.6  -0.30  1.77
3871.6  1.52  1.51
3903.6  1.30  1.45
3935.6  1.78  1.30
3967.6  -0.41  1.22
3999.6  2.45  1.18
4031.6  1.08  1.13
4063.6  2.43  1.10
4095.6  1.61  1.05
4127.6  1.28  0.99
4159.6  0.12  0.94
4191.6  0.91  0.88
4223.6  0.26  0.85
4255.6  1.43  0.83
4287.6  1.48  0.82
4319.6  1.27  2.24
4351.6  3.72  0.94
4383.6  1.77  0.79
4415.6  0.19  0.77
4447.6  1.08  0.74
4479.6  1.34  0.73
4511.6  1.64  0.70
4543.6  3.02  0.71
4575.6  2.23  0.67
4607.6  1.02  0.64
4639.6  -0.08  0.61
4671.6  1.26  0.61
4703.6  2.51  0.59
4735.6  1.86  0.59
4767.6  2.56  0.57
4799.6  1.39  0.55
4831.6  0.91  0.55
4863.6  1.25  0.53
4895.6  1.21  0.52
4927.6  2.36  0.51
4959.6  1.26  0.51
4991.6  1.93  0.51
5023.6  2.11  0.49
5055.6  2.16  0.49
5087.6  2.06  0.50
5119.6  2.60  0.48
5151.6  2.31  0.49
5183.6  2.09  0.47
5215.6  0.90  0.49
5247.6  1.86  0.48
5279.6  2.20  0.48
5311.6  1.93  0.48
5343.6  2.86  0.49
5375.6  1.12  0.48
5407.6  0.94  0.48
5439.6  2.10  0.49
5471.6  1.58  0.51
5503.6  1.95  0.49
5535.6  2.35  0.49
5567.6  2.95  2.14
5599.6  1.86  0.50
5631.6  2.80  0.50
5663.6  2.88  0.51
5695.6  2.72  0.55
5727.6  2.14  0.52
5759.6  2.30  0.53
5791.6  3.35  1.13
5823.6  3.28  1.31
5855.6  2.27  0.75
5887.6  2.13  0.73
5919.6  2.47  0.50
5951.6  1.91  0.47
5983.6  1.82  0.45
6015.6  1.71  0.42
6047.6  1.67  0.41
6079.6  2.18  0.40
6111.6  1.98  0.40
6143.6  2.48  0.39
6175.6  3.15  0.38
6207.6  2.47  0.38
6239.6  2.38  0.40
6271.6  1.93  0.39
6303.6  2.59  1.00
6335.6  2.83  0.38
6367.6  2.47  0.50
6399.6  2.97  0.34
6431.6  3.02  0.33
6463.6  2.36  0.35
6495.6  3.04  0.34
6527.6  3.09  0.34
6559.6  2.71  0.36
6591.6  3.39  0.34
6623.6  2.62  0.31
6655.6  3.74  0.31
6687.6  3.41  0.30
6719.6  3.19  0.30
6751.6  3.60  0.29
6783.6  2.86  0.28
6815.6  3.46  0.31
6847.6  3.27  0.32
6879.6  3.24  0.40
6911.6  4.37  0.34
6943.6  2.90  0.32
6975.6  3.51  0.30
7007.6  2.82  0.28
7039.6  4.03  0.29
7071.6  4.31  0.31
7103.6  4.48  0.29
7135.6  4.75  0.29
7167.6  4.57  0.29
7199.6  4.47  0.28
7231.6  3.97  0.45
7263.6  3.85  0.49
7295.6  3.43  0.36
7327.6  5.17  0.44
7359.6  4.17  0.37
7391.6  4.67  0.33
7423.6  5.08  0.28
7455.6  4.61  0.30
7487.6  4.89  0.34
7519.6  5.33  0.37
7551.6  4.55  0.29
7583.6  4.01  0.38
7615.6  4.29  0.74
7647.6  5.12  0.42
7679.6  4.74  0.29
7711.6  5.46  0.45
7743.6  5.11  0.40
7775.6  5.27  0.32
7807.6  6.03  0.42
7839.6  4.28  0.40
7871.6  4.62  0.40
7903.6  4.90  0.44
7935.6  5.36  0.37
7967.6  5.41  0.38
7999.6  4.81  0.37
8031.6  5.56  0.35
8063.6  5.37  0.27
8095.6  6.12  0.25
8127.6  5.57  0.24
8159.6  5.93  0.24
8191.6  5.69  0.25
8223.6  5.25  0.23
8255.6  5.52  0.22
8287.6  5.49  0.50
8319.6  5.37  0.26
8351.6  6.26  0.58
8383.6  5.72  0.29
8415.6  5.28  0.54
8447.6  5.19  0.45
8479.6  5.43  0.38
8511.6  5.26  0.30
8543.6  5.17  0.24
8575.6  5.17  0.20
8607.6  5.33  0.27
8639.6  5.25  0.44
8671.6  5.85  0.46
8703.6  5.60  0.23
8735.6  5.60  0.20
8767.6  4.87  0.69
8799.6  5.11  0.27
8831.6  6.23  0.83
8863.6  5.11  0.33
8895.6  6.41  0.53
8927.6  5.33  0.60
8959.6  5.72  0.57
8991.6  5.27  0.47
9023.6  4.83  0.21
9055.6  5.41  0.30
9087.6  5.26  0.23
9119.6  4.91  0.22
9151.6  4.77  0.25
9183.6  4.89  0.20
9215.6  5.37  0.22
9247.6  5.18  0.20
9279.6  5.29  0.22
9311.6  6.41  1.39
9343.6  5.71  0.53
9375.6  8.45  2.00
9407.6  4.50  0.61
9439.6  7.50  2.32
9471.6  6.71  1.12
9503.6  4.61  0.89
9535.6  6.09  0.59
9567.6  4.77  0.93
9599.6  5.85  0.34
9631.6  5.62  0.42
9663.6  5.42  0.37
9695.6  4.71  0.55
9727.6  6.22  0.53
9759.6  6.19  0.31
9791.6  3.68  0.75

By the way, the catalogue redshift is 0.766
